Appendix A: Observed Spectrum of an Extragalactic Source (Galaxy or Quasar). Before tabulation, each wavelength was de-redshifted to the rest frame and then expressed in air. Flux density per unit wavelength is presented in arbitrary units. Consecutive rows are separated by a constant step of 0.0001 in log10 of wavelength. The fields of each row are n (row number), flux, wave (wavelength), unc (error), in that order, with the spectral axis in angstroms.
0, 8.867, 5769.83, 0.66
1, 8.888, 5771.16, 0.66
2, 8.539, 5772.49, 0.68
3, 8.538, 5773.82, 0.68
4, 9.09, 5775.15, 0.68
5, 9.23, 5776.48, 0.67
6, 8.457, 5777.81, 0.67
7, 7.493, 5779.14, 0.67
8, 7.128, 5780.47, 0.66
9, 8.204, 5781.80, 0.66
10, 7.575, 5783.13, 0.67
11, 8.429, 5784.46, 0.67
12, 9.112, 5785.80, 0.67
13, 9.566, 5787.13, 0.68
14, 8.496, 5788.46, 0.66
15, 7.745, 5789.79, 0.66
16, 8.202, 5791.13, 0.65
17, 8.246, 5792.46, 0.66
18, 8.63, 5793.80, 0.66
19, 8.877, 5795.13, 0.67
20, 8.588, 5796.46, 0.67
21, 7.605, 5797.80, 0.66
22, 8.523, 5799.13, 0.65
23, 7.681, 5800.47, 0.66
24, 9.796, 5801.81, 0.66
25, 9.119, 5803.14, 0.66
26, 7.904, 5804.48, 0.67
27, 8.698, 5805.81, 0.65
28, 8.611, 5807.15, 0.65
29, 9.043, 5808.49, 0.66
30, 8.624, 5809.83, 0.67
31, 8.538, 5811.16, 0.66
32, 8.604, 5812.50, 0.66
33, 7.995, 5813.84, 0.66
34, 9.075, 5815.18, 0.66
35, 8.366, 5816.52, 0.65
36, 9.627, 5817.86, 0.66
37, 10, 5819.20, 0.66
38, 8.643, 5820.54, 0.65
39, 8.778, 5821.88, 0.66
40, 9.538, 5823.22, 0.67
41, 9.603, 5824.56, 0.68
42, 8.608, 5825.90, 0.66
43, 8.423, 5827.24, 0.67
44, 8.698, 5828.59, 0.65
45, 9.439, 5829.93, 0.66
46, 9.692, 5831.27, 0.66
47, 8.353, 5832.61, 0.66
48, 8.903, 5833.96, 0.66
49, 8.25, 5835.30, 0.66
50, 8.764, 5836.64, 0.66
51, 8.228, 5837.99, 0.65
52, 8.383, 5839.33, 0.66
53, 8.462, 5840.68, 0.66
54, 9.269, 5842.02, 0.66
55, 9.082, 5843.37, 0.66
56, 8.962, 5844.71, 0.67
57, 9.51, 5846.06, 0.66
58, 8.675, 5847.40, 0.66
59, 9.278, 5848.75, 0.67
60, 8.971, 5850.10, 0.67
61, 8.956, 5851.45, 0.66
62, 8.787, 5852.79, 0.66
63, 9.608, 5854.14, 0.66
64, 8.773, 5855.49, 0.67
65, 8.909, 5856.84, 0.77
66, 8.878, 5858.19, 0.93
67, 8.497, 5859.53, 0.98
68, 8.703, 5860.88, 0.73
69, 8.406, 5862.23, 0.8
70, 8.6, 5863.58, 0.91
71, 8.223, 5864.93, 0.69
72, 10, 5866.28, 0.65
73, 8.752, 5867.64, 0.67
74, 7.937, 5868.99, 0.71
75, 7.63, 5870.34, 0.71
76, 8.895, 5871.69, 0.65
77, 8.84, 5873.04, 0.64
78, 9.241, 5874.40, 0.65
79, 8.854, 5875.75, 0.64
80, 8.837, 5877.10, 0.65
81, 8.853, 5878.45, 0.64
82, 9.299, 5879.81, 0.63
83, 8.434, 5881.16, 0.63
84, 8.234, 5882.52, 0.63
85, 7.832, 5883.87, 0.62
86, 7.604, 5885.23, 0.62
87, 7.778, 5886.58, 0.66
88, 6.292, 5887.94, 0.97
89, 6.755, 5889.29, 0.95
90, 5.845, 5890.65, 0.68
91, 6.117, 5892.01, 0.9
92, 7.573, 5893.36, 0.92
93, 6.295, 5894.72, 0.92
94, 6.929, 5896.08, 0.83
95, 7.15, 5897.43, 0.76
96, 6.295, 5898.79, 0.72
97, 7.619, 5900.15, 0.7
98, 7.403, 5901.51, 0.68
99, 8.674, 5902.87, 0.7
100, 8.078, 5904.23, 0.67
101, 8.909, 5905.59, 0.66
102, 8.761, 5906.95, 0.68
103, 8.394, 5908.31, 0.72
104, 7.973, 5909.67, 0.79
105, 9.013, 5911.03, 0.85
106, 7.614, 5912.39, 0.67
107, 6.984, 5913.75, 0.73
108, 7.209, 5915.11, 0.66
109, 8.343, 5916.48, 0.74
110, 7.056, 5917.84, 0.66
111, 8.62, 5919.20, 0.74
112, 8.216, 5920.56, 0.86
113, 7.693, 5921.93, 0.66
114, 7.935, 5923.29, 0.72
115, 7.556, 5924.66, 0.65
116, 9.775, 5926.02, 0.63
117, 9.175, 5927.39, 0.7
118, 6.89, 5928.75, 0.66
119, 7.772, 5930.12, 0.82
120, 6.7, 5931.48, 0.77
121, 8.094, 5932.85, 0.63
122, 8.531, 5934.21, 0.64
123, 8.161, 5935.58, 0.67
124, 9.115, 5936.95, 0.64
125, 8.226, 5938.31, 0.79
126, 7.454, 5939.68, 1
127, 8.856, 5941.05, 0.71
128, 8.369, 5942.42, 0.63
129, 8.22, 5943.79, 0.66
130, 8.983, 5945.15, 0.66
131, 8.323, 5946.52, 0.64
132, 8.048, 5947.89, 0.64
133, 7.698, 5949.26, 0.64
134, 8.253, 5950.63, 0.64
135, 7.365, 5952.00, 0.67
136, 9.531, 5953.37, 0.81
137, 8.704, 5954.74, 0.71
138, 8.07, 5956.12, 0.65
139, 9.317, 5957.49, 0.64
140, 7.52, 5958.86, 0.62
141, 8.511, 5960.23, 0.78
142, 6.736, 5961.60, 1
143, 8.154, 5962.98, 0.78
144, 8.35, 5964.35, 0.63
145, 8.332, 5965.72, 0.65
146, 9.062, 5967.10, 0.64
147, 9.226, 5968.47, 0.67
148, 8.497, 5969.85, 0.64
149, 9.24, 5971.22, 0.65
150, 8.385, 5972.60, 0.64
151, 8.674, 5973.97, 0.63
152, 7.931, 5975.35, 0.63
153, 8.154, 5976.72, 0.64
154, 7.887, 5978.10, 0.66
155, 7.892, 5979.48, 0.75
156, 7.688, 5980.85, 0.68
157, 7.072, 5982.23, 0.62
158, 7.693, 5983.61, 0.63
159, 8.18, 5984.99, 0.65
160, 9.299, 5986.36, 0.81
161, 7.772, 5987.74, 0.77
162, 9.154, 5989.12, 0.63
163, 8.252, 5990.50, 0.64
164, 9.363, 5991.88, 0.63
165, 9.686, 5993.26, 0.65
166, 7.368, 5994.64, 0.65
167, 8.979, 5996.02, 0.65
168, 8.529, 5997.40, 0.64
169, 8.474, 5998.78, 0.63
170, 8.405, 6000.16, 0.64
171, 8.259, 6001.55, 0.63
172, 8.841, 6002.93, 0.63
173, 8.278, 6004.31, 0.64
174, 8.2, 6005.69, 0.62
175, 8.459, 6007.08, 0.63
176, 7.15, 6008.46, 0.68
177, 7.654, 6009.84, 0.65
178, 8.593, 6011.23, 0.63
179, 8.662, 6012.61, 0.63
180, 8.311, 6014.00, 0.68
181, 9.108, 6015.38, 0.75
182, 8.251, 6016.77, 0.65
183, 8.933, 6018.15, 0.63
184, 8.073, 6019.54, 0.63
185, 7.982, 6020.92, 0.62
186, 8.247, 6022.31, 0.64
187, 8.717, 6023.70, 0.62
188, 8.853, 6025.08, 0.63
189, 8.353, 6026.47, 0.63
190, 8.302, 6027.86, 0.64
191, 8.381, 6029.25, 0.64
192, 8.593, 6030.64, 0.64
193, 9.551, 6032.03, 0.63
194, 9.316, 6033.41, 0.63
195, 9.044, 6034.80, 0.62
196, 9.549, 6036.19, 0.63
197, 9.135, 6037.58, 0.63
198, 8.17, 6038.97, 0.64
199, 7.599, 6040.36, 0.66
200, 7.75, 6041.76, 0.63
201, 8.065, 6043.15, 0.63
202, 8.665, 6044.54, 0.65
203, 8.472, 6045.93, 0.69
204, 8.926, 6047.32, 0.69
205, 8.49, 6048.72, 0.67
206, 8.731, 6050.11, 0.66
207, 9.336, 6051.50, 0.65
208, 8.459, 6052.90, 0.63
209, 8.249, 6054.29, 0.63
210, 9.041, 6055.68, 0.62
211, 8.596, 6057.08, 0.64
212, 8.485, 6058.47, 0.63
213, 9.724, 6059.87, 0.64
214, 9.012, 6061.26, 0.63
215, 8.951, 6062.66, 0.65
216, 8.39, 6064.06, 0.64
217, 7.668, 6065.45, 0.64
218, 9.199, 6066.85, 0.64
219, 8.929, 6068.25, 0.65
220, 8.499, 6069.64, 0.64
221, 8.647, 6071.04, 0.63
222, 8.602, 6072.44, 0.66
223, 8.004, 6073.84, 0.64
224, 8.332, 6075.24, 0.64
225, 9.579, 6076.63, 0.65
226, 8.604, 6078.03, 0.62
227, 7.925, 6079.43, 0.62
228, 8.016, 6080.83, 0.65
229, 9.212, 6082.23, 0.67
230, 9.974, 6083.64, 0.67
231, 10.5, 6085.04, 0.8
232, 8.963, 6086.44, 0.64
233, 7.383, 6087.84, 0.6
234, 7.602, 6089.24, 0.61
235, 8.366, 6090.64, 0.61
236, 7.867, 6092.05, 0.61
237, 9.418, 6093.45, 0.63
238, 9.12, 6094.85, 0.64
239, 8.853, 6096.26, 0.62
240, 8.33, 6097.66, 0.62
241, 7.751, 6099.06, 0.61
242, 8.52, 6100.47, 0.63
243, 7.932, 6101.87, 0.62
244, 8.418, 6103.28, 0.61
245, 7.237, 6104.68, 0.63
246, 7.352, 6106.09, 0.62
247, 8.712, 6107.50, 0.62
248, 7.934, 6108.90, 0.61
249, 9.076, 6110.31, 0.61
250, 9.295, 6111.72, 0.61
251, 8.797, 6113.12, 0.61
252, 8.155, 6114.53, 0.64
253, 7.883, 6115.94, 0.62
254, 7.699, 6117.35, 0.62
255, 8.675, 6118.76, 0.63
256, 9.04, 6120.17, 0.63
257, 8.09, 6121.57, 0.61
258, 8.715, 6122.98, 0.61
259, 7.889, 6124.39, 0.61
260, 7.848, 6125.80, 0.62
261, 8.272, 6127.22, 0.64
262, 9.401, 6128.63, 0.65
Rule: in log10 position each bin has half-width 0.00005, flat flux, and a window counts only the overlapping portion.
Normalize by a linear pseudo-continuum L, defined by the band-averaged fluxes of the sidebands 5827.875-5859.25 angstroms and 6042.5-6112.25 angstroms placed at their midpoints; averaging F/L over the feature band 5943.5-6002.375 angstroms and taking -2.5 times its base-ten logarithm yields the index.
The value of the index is 0.05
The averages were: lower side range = 8.9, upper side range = 8.59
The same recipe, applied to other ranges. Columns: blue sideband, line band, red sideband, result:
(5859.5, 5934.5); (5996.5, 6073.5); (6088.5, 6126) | -0.05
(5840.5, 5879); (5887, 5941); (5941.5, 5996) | 0.11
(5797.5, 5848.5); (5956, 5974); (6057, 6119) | 0.03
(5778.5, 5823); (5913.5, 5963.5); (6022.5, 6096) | 0.06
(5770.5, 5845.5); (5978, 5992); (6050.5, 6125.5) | 0.05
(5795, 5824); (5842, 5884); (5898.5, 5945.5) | -0.05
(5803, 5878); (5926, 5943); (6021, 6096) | 0.07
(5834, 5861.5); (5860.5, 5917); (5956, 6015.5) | 0.10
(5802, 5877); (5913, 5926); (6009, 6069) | 0.12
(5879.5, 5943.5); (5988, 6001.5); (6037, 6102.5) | -0.05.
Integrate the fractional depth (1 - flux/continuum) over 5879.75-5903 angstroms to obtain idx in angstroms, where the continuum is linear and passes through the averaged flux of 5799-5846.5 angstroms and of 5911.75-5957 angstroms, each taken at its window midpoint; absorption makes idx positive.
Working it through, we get 3.1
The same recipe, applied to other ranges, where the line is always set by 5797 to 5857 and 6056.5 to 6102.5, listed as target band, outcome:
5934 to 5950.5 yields 0.8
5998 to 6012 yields 0.7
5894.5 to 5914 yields 2.2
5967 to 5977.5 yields 0.1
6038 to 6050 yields 0.5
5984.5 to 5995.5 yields 0.1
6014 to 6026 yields 0.2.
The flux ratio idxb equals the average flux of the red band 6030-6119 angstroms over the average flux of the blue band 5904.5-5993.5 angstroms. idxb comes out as 1.0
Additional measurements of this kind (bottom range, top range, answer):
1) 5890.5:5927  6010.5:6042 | 1.11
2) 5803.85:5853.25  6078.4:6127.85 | 0.95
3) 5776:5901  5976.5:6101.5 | 1.01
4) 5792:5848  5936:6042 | 0.96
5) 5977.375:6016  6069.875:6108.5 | 1.02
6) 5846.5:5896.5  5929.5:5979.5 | 1.00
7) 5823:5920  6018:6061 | 1.04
